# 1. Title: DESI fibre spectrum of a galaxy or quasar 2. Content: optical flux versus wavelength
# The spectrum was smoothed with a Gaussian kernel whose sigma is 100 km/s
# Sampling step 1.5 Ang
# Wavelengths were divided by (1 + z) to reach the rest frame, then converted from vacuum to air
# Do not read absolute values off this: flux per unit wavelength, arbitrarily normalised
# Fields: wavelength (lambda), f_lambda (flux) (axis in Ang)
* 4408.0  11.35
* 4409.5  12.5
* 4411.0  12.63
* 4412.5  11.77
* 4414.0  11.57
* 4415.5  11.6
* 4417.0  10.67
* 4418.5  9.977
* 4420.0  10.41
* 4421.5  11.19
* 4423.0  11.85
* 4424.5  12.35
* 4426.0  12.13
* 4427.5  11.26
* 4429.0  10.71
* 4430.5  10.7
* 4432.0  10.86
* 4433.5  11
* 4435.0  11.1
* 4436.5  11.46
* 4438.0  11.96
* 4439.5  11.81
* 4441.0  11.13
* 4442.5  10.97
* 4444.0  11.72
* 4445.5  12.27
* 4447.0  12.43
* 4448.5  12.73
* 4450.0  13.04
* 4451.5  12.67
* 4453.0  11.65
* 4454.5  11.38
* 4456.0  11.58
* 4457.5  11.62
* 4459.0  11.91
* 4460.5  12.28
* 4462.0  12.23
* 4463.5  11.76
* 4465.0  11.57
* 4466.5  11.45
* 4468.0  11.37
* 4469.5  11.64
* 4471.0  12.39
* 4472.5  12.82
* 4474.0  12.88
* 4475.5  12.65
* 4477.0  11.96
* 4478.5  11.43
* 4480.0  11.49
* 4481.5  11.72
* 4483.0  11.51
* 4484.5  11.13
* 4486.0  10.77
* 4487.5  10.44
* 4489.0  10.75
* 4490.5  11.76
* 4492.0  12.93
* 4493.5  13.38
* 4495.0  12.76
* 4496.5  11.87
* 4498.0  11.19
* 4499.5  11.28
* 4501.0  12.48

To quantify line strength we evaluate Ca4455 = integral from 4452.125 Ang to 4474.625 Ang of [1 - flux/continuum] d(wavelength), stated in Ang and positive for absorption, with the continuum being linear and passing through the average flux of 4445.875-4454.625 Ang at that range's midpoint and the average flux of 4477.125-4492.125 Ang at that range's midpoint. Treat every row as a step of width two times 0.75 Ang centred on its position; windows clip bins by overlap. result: 0.2 Ang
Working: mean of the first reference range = 12.4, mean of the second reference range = 11.4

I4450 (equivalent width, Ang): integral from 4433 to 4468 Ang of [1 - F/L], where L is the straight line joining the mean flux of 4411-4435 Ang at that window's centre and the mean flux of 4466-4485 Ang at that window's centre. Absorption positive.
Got -0.7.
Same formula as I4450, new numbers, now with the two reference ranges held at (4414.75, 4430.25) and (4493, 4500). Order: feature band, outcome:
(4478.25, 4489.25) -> 0.7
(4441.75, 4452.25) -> -0.7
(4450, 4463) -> -0.4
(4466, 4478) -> -0.4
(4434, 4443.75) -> 0.0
